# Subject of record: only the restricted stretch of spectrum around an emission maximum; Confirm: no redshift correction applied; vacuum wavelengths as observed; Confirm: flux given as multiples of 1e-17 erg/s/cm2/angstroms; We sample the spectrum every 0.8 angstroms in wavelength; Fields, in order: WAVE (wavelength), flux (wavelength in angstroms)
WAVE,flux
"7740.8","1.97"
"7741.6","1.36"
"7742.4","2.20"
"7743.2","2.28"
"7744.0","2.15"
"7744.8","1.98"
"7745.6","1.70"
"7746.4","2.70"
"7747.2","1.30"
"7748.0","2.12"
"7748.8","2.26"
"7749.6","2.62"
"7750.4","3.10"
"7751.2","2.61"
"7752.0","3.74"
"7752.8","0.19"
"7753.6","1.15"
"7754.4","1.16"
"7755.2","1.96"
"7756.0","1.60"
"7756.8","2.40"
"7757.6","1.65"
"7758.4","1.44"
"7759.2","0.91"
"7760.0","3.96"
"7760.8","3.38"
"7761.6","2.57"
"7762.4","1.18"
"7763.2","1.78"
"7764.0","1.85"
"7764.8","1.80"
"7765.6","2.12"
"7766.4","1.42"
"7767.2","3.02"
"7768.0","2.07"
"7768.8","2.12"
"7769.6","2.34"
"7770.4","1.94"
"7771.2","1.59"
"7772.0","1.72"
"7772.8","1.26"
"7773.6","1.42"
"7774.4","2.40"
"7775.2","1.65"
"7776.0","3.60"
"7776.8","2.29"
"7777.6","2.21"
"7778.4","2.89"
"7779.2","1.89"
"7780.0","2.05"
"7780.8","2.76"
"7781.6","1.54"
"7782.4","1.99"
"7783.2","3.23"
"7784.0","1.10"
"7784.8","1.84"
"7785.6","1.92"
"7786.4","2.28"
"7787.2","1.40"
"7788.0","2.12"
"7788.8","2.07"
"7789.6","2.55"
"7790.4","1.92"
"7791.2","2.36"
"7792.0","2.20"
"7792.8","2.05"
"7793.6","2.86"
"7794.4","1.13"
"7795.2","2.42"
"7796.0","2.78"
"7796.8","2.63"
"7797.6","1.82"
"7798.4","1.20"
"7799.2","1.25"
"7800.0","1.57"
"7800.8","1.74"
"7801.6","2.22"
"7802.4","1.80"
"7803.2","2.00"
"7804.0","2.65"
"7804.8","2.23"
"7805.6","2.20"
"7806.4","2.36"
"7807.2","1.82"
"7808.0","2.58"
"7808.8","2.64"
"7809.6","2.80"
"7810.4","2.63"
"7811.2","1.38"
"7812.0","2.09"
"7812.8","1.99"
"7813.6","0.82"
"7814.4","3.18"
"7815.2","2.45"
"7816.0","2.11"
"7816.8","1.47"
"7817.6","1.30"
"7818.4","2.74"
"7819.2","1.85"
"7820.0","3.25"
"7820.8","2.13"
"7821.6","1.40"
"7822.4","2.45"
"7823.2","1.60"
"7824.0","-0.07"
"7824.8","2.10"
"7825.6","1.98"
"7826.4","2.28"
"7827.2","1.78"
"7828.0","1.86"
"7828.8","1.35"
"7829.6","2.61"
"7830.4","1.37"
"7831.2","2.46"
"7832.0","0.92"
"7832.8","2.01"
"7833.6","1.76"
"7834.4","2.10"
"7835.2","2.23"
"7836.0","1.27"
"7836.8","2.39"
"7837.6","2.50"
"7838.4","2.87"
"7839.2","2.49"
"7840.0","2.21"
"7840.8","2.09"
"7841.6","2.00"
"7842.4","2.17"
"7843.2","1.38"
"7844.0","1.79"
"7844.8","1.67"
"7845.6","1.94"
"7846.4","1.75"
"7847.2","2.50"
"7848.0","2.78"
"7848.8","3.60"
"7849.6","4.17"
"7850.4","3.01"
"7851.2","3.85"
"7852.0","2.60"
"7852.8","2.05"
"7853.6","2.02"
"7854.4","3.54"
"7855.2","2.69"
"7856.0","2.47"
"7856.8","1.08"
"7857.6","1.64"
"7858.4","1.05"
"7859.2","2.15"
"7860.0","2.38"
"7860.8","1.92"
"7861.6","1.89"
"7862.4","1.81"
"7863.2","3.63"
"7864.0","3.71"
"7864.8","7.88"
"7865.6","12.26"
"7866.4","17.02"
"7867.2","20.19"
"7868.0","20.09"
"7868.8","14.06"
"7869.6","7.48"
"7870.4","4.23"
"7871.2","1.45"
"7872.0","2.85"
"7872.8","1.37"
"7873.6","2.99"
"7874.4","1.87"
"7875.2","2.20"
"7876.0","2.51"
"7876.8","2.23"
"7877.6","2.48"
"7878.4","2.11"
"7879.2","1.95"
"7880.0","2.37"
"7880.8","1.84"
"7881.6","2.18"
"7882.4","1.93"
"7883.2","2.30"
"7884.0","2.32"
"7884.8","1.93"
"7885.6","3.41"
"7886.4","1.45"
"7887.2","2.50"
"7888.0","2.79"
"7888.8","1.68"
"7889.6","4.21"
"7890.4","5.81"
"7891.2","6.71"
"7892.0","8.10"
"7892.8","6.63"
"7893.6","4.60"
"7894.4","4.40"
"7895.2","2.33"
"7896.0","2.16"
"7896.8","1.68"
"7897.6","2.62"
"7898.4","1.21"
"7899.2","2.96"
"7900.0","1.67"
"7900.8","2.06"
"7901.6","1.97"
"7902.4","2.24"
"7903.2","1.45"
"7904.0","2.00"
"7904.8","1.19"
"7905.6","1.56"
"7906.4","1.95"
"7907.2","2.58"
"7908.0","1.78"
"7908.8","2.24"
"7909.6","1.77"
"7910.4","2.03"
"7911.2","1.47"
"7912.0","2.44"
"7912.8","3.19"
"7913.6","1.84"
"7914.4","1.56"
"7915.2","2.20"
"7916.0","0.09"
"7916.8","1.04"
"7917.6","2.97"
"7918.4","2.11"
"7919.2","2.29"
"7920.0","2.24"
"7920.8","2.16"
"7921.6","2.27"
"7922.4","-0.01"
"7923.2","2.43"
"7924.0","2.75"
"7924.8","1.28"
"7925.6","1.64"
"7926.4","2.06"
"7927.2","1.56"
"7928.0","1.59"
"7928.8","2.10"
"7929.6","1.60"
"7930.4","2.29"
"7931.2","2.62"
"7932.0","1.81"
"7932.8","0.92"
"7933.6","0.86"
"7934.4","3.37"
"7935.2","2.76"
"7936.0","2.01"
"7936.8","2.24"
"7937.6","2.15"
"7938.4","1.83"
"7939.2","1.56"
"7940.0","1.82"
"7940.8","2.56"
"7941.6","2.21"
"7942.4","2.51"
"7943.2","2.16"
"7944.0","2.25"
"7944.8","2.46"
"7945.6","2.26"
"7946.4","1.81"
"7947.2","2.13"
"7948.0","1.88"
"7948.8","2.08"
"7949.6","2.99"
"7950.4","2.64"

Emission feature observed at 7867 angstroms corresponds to H-alpha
